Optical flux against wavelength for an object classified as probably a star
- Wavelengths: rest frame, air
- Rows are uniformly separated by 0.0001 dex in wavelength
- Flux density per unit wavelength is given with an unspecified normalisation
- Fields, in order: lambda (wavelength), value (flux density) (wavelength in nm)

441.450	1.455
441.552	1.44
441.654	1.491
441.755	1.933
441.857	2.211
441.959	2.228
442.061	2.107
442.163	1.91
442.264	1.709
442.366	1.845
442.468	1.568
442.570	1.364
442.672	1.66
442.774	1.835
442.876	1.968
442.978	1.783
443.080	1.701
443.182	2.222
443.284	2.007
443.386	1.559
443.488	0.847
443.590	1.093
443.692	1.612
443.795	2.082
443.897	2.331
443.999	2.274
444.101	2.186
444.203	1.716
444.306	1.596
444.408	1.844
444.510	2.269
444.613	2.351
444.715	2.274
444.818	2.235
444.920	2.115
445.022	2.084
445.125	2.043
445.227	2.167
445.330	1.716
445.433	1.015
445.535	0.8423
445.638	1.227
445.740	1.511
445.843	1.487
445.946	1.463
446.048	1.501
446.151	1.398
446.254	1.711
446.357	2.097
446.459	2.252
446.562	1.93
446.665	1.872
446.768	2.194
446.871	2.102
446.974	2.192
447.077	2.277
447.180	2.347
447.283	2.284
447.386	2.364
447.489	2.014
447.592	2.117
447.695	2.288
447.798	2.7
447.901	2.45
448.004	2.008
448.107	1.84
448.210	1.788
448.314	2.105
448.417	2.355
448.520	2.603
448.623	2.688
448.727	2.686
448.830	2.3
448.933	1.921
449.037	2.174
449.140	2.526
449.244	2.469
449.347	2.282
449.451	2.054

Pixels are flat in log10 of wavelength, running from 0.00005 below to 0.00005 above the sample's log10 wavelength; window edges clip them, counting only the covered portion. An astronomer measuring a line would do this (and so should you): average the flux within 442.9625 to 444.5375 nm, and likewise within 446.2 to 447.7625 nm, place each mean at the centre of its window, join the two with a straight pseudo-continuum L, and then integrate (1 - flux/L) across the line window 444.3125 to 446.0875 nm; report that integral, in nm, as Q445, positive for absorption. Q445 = 0.164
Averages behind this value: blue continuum 1.82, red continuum 2.14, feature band 1.77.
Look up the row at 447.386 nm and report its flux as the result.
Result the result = 2.364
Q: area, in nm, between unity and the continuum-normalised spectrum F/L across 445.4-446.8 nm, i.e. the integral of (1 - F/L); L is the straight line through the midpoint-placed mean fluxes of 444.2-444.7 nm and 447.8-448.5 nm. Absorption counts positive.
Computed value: 0.32 nm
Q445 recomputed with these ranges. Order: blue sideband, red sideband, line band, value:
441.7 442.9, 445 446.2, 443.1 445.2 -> -0.35 nm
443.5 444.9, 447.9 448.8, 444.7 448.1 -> 0.30 nm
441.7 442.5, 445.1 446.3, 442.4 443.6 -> 0.12 nm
